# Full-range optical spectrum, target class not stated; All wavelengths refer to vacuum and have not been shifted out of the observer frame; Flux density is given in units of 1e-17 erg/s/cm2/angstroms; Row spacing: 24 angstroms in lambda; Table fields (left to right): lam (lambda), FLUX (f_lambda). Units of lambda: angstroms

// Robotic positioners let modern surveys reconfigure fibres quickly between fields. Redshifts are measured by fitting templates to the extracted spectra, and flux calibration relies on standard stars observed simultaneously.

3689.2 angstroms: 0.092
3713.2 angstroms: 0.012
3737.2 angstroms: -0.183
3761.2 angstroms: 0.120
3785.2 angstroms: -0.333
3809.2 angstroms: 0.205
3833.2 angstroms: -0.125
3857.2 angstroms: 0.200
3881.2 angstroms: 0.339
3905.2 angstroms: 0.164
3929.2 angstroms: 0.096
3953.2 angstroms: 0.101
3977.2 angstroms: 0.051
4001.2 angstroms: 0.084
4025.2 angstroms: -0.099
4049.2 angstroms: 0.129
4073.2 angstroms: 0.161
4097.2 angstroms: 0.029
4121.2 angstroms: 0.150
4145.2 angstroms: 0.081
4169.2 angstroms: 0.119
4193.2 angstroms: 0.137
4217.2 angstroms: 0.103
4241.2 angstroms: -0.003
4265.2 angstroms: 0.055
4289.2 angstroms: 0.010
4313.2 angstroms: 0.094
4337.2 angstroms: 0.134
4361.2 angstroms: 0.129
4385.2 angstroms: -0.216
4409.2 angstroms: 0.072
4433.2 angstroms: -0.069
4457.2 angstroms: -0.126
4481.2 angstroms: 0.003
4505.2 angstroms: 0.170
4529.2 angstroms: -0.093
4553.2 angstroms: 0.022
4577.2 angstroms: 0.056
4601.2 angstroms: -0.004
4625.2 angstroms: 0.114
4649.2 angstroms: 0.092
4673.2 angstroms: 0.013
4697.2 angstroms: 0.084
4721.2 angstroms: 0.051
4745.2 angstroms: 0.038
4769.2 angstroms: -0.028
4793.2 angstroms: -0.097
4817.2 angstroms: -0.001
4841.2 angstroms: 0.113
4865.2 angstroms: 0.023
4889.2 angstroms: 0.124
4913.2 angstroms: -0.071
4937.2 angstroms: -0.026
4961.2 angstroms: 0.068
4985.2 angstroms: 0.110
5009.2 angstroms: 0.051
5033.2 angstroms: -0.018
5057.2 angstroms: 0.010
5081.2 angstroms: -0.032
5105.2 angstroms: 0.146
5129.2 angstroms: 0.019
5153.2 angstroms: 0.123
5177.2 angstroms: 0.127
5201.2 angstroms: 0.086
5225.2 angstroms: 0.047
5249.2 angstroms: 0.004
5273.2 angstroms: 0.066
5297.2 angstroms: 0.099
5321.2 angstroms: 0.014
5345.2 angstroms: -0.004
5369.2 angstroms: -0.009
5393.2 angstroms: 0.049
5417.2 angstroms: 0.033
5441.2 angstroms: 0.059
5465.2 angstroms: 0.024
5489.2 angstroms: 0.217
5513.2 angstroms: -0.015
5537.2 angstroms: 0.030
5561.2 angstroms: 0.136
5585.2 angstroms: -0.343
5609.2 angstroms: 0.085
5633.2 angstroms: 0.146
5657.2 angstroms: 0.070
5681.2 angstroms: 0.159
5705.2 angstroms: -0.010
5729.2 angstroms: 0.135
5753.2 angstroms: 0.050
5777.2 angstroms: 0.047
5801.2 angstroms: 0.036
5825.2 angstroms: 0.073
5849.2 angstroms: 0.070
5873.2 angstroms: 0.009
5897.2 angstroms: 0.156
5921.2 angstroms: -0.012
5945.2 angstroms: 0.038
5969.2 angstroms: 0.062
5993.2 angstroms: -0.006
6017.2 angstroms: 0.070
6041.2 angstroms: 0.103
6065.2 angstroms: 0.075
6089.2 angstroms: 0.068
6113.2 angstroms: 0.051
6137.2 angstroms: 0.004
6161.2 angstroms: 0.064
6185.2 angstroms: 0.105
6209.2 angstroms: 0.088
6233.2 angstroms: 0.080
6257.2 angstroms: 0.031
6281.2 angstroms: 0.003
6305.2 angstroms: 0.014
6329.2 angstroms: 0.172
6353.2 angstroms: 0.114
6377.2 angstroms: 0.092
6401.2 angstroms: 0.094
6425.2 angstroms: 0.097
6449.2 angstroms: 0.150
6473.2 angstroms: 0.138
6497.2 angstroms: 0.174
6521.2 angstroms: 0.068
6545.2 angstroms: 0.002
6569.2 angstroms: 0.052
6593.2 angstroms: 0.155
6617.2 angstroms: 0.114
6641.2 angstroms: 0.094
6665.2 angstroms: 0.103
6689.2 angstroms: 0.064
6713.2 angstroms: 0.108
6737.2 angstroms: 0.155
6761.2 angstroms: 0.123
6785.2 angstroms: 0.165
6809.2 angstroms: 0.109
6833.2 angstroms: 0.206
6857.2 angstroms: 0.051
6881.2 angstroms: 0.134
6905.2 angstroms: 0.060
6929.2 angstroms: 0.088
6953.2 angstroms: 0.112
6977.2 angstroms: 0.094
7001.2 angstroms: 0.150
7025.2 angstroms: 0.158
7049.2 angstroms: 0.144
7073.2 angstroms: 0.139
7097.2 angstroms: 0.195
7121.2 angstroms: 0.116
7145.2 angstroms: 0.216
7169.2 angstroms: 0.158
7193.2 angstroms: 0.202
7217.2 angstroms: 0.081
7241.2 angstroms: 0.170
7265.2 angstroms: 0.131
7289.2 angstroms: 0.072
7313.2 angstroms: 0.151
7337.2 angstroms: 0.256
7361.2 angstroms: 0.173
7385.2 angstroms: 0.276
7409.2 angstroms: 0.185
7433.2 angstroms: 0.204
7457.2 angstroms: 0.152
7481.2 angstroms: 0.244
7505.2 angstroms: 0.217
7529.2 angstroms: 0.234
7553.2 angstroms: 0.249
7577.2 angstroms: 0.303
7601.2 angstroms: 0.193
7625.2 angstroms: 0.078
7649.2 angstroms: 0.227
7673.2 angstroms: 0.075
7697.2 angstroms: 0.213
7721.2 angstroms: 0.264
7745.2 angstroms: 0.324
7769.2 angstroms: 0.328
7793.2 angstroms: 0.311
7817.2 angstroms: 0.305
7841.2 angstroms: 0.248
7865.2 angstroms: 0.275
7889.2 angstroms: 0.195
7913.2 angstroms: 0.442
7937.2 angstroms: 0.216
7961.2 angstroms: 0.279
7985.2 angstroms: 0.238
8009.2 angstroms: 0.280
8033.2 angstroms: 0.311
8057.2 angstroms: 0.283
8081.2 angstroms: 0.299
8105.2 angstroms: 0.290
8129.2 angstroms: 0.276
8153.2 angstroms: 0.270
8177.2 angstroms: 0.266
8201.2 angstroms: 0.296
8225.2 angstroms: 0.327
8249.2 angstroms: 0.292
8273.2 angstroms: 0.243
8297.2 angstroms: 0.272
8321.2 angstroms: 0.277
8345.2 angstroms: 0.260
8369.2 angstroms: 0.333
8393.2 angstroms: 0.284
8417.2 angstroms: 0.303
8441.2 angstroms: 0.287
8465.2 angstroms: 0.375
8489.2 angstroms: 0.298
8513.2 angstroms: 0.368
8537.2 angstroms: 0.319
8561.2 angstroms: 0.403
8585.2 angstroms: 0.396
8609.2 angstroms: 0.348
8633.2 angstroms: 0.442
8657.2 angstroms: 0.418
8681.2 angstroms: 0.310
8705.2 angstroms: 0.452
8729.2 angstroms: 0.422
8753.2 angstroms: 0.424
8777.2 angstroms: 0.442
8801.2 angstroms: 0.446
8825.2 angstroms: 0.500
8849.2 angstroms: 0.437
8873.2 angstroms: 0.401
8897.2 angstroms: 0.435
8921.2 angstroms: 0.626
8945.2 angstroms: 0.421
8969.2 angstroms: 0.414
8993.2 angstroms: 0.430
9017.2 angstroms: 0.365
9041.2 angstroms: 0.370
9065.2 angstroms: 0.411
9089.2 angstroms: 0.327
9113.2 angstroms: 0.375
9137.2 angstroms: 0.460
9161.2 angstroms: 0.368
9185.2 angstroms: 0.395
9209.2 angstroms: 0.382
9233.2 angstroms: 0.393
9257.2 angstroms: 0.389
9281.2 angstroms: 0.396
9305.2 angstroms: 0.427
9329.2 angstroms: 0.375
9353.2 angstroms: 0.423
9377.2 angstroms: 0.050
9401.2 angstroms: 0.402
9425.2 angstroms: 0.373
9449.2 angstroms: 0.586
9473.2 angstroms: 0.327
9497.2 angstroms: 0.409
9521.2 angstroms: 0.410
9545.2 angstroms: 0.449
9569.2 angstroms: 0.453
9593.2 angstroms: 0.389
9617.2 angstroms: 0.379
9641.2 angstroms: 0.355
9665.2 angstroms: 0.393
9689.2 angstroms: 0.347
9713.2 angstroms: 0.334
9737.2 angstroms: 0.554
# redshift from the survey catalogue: 0.934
